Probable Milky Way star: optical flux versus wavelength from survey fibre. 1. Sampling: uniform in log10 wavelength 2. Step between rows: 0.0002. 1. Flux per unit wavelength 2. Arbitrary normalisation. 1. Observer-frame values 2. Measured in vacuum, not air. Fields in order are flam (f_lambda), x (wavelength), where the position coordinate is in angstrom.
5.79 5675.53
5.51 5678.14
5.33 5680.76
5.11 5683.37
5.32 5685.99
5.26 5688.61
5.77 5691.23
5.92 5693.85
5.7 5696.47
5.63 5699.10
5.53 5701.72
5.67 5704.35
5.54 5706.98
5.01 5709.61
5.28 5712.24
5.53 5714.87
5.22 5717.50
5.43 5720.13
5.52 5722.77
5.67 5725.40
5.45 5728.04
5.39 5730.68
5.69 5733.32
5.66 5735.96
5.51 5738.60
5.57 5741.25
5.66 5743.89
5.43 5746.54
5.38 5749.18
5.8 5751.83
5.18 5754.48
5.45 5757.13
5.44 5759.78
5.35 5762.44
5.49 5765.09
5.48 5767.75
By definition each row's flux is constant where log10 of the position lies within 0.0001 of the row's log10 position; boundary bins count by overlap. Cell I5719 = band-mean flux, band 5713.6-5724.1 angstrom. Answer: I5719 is 5.43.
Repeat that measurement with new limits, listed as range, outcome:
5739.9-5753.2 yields 5.57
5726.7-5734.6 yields 5.51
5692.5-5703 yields 5.7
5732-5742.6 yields 5.61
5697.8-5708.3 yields 5.59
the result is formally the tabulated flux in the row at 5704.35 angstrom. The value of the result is 5.67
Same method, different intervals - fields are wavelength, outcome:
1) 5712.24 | 5.28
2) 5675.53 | 5.79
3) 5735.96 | 5.66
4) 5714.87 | 5.53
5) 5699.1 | 5.63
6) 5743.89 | 5.66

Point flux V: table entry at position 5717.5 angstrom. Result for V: 5.22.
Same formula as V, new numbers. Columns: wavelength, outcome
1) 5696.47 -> 5.7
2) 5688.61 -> 5.26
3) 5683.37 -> 5.11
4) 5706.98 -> 5.54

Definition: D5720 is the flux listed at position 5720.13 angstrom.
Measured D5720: 5.43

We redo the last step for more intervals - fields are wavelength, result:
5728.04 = 5.45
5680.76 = 5.33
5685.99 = 5.32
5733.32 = 5.69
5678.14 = 5.51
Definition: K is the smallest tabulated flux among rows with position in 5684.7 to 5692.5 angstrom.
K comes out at 5.26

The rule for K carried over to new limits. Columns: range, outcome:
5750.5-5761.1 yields 5.18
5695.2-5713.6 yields 5.01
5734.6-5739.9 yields 5.51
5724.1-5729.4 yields 5.45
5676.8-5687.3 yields 5.11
